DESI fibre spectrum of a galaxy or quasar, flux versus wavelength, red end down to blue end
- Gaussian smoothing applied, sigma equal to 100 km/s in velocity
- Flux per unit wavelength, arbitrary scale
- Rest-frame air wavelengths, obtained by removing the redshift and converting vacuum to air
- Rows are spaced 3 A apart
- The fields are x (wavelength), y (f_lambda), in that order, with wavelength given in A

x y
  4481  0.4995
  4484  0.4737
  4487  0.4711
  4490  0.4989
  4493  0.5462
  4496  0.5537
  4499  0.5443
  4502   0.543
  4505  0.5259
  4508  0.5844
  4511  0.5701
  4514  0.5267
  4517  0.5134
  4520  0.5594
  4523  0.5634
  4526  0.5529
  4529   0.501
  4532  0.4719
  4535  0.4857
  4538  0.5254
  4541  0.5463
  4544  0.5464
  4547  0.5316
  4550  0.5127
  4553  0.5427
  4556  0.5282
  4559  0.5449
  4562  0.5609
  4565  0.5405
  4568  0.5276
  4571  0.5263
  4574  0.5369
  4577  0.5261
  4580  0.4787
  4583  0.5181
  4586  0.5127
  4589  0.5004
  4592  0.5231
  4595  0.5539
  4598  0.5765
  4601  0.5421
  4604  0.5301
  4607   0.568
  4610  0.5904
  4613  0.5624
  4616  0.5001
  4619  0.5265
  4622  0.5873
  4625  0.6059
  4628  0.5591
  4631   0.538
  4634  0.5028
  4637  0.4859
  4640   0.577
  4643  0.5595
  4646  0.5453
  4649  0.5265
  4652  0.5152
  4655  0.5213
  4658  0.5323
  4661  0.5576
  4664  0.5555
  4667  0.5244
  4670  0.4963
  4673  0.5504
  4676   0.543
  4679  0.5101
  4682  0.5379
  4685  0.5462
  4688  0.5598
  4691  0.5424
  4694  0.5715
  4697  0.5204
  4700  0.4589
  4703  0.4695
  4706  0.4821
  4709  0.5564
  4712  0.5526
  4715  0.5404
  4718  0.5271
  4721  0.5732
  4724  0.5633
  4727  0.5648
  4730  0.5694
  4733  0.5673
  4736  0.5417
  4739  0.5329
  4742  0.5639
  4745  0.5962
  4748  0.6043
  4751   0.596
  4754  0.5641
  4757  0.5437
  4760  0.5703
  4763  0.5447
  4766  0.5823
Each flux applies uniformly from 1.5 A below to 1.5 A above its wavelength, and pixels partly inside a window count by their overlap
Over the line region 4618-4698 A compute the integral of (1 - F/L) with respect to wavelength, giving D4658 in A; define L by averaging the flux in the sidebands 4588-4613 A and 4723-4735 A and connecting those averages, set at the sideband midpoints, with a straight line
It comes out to 2.3 A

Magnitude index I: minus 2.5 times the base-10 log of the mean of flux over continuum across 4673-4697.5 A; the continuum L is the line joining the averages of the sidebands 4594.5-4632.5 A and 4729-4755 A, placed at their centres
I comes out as 0.043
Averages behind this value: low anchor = 0.557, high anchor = 0.571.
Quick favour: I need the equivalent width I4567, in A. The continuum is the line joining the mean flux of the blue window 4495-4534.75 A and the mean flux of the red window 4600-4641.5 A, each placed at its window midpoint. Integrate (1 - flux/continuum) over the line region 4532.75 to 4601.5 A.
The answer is 1.7 A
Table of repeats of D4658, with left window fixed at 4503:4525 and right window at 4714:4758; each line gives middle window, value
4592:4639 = 0.6 A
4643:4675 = 1.4 A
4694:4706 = 1.4 A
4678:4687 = 0.4 A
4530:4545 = 1.0 A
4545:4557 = 0.5 A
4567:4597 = 1.8 A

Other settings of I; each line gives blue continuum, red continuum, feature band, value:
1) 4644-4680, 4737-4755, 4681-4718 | 0.05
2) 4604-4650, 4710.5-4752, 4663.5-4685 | 0.05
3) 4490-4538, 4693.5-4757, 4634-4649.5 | 0.01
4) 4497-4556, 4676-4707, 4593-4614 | -0.06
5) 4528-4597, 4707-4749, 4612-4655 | 0.00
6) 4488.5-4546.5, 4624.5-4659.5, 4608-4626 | -0.05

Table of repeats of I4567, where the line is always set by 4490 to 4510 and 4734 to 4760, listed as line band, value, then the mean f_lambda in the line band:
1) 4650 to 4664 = 0.7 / 0.534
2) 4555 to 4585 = 1.3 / 0.529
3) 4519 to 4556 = 1.5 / 0.528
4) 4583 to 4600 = 0.7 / 0.532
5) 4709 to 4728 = 0.4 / 0.553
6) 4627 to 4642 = 0.7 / 0.533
